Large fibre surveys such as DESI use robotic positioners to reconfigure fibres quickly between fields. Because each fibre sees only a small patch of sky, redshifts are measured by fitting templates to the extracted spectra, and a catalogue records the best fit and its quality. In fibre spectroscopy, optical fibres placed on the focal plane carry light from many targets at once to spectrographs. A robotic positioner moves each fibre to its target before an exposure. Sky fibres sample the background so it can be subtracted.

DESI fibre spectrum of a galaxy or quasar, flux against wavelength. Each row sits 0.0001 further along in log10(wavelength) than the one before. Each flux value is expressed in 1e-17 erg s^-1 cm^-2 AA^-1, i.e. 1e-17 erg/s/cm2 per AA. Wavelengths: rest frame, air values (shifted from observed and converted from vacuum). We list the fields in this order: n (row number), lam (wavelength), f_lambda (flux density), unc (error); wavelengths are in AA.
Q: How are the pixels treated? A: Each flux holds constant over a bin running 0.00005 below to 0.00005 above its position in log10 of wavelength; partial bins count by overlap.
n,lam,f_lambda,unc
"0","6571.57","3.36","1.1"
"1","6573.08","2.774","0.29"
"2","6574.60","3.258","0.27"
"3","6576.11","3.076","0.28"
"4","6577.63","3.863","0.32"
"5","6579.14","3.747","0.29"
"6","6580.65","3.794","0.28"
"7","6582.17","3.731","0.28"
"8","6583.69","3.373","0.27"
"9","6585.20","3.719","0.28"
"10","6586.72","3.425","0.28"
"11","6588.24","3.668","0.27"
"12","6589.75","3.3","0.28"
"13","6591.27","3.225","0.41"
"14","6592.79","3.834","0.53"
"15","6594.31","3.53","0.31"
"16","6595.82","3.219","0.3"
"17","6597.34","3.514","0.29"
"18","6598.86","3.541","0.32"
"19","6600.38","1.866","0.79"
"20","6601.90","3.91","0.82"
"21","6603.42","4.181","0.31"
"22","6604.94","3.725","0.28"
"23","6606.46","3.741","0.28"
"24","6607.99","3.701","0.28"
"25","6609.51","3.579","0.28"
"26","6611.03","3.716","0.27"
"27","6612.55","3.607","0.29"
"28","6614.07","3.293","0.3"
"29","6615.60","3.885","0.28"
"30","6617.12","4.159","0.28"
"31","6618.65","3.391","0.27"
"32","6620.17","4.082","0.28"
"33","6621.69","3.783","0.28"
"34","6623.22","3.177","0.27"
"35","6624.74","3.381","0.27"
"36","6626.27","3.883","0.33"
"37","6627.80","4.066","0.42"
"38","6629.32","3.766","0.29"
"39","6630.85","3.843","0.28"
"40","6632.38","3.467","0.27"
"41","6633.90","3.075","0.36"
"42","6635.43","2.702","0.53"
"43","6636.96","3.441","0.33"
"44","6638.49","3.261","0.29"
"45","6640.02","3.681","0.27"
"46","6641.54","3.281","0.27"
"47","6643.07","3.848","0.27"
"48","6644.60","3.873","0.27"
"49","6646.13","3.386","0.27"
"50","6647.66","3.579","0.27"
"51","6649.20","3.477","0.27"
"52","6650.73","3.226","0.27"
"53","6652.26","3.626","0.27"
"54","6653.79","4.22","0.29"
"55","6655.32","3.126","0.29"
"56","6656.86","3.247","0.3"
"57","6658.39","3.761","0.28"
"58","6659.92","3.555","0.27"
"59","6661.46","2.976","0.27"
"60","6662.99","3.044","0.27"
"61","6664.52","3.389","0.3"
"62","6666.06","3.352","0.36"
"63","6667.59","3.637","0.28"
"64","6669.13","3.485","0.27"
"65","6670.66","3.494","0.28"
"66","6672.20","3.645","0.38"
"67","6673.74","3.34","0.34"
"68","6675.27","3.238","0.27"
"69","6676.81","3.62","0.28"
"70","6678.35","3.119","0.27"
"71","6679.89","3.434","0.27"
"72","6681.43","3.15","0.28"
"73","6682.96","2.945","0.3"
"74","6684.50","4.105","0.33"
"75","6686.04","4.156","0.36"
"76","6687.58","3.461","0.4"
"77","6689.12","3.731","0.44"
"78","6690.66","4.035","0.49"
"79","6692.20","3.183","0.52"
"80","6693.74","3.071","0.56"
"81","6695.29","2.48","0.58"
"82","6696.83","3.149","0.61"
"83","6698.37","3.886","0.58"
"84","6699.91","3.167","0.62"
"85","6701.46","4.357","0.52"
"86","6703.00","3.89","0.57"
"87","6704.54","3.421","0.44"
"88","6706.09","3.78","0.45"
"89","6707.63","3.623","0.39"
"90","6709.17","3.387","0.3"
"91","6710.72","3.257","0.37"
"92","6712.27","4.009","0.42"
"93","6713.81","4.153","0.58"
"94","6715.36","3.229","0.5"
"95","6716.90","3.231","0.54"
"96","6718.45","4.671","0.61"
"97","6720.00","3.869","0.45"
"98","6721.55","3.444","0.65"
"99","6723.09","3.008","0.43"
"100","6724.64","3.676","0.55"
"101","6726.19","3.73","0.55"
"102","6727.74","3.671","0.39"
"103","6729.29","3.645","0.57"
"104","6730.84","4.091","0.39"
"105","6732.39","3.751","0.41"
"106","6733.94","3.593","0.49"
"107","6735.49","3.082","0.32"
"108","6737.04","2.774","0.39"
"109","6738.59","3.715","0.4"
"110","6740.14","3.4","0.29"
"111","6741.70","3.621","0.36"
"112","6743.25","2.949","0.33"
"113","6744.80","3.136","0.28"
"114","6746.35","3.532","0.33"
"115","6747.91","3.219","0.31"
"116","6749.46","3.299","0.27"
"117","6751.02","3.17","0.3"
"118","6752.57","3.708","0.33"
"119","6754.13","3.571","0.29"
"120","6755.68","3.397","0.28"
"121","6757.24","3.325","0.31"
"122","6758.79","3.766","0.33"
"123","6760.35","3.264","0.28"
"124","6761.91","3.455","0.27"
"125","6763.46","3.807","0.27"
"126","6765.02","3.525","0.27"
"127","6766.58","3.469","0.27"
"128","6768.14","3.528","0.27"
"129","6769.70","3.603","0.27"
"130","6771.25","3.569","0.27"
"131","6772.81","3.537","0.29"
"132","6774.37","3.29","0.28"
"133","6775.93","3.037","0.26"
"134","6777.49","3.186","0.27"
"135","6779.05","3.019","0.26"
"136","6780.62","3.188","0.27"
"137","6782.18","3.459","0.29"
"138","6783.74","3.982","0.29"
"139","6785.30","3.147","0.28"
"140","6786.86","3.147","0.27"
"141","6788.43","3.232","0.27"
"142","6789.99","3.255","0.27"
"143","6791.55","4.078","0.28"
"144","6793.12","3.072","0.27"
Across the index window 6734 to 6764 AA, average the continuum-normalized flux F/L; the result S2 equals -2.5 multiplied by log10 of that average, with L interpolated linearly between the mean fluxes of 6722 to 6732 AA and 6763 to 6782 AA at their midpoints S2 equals 0.042 mag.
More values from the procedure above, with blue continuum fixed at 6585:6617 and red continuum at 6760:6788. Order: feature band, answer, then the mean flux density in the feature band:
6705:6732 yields -0.07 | 3.67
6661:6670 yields 0.05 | 3.33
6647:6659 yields -0.01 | 3.53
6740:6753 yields 0.03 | 3.32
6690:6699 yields 0.06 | 3.28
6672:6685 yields 0.03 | 3.37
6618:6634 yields -0.04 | 3.65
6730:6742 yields -0.02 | 3.5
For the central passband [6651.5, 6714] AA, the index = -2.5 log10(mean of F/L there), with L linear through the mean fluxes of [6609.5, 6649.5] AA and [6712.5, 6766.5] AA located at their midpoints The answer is 0.02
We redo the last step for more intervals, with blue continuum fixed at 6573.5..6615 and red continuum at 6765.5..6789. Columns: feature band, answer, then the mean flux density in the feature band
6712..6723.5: -0.09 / 3.71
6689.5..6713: -0.03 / 3.51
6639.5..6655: -0.04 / 3.61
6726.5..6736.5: -0.07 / 3.62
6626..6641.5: 0.00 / 3.5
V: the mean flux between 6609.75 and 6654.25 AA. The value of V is 3.59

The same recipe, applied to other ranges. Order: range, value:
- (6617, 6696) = 3.48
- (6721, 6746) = 3.46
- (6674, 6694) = 3.49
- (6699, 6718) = 3.65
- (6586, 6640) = 3.54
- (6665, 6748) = 3.52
